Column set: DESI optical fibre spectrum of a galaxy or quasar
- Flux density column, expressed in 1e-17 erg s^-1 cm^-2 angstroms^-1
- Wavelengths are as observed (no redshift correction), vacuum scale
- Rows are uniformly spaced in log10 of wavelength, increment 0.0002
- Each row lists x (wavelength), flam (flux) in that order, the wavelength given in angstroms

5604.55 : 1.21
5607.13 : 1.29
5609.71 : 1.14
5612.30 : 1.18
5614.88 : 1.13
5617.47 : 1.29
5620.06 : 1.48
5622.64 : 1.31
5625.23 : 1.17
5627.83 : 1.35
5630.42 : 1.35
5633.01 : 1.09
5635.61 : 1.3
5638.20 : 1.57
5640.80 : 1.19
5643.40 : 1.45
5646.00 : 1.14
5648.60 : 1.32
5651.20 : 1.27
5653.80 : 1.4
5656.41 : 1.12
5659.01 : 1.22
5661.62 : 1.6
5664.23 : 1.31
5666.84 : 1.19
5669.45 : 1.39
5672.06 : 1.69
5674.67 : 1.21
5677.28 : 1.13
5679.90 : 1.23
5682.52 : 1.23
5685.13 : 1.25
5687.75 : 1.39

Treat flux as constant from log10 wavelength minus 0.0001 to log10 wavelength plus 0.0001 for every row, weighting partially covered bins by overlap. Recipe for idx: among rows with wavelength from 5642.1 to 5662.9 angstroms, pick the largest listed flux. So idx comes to 1.6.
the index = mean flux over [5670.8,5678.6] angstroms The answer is 1.34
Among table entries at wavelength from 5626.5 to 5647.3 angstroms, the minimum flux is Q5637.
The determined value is 1.09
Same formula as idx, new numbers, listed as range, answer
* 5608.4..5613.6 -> 1.18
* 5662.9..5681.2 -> 1.69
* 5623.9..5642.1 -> 1.57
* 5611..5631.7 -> 1.48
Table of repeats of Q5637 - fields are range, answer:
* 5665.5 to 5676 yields 1.19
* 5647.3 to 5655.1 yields 1.27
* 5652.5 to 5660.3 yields 1.12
